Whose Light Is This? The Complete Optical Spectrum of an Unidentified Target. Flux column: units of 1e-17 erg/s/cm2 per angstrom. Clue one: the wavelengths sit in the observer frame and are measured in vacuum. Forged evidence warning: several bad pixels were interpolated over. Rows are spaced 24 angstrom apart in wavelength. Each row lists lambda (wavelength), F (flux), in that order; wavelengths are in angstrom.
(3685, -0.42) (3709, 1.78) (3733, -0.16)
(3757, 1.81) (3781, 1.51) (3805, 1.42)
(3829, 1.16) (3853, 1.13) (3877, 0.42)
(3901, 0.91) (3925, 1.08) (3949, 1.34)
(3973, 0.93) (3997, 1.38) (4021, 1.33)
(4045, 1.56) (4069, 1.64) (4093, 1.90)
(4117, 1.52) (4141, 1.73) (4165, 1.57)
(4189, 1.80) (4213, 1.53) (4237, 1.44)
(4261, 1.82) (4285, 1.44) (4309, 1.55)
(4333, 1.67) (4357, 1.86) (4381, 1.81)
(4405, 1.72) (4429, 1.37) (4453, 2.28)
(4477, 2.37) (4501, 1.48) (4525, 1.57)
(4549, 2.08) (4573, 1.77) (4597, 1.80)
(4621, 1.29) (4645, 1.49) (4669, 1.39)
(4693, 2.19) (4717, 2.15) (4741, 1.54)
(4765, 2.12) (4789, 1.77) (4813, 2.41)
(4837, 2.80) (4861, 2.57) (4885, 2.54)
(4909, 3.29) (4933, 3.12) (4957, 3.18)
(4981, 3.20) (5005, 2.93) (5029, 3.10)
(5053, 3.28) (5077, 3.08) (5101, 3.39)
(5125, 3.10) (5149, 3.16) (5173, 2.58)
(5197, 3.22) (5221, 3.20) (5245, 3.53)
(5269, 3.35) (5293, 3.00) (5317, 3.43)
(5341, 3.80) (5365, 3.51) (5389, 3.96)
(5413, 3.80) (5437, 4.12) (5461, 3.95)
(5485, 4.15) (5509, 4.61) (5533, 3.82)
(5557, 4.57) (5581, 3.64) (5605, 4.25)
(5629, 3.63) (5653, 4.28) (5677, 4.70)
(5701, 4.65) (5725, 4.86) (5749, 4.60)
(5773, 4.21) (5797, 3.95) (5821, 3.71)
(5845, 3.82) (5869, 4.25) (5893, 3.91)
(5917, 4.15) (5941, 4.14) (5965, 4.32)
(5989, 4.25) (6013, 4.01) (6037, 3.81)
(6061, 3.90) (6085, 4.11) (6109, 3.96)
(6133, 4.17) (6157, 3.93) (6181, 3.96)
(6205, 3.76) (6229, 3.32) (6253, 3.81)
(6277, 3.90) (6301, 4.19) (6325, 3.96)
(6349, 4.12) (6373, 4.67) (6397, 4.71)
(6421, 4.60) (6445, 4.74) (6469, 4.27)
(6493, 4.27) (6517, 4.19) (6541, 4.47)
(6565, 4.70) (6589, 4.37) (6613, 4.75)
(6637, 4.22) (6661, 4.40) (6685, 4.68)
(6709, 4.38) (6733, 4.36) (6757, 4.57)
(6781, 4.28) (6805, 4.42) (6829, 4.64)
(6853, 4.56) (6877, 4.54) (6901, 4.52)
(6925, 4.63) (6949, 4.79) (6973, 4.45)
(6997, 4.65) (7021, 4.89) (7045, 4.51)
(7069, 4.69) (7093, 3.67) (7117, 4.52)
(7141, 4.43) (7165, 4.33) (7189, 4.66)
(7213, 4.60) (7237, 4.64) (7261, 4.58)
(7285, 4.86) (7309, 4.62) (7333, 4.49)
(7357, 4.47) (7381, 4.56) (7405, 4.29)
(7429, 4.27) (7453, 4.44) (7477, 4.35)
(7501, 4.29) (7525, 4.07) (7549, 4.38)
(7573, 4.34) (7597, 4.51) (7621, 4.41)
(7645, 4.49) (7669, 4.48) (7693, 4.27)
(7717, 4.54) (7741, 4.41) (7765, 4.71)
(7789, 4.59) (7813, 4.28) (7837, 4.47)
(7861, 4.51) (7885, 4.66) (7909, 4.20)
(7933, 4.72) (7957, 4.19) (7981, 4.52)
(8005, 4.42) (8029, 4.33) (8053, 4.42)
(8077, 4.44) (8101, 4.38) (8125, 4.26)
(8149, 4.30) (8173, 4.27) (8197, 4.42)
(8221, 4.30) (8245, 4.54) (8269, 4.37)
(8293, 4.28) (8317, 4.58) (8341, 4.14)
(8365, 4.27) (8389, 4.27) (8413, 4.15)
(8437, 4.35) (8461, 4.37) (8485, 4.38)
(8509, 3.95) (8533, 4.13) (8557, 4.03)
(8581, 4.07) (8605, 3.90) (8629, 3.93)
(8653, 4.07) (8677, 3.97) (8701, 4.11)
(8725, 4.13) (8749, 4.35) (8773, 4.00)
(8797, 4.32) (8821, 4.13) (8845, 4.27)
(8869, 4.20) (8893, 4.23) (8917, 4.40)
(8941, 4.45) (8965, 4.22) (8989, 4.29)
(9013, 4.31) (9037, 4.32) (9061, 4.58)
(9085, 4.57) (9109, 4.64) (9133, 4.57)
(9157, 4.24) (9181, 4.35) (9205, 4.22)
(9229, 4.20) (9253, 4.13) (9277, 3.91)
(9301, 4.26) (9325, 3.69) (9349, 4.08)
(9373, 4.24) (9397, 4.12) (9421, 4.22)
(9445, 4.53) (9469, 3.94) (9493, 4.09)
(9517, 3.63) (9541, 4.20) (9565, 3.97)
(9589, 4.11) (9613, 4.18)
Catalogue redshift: 0.20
